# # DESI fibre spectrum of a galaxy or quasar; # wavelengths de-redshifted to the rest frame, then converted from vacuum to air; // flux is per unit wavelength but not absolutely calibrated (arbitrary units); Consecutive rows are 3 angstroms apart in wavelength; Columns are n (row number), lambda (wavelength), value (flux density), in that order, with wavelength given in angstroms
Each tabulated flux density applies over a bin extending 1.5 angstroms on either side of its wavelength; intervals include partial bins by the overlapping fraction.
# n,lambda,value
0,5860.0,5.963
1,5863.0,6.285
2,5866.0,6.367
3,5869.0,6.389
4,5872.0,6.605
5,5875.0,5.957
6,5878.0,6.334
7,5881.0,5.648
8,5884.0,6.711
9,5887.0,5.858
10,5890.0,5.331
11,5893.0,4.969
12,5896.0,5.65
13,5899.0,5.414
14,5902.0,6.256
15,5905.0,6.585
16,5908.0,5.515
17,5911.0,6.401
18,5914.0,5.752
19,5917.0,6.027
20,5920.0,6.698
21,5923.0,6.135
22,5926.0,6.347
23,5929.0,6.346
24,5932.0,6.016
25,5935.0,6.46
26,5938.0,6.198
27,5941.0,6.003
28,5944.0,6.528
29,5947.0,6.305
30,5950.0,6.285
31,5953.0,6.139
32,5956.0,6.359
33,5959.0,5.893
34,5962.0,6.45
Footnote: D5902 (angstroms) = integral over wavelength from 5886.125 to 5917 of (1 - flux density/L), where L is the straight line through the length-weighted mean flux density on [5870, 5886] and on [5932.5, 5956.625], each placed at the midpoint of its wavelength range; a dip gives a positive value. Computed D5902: 2.3 angstroms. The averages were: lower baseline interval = 6.24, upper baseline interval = 6.27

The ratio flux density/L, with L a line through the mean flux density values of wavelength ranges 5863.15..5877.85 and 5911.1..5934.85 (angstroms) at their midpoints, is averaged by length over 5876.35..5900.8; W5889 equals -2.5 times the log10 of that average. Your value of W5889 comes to 0.10 mag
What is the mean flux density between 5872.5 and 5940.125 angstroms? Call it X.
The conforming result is 6.04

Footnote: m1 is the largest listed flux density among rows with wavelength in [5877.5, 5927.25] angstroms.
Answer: 6.711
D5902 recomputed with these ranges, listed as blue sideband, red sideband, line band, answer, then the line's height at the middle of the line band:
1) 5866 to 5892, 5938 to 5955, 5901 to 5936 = -0.1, 6.19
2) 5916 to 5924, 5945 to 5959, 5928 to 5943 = 0.2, 6.28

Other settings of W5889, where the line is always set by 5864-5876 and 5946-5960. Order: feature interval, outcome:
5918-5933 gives -0.01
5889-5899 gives 0.18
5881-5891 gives 0.06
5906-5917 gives 0.06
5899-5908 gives 0.03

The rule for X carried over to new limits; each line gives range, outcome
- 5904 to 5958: 6.22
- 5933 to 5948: 6.29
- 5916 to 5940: 6.28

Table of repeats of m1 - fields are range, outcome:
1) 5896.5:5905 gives 6.585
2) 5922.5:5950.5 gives 6.528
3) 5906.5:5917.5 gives 6.401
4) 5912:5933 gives 6.698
